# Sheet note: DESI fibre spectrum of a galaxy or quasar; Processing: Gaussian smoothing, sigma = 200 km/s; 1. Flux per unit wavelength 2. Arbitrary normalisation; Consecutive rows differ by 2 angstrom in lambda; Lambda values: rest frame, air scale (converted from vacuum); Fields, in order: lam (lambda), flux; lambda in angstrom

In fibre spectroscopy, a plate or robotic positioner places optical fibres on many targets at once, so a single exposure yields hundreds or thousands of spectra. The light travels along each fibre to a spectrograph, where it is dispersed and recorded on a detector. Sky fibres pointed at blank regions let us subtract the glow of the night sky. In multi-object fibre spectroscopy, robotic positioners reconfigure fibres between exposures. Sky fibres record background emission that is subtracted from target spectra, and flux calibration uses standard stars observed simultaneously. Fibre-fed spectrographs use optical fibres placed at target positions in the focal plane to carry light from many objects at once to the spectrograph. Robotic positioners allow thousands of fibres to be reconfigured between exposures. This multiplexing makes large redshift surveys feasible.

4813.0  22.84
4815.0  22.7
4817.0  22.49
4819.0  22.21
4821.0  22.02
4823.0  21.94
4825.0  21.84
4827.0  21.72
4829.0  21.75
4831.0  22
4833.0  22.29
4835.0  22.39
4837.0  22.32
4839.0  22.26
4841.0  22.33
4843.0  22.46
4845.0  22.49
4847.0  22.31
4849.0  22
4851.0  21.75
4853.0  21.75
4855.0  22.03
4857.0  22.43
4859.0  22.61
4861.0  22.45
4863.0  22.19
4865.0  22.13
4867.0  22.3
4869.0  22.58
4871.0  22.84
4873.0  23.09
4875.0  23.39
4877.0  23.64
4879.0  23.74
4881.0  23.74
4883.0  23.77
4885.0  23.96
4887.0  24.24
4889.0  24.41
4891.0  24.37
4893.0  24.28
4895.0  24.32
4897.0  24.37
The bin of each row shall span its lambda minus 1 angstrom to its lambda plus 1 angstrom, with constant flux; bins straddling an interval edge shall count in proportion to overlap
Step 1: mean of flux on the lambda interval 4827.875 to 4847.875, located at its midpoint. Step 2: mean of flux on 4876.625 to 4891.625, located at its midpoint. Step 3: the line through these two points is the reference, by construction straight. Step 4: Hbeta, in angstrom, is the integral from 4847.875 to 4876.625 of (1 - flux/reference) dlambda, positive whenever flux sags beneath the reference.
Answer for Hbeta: 0.9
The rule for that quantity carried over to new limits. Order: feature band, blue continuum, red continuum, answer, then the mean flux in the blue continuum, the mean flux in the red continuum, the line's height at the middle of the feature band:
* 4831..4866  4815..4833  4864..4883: 0.5 angstrom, 22.1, 23.1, 22.6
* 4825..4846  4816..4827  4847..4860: -0.1 angstrom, 22.1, 22.1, 22.1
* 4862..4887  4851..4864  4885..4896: 0.1 angstrom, 22.2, 24.3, 23.3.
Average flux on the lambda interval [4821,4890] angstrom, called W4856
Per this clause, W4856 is 22.6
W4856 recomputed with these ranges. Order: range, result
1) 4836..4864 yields 22.2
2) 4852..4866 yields 22.2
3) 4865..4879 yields 23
